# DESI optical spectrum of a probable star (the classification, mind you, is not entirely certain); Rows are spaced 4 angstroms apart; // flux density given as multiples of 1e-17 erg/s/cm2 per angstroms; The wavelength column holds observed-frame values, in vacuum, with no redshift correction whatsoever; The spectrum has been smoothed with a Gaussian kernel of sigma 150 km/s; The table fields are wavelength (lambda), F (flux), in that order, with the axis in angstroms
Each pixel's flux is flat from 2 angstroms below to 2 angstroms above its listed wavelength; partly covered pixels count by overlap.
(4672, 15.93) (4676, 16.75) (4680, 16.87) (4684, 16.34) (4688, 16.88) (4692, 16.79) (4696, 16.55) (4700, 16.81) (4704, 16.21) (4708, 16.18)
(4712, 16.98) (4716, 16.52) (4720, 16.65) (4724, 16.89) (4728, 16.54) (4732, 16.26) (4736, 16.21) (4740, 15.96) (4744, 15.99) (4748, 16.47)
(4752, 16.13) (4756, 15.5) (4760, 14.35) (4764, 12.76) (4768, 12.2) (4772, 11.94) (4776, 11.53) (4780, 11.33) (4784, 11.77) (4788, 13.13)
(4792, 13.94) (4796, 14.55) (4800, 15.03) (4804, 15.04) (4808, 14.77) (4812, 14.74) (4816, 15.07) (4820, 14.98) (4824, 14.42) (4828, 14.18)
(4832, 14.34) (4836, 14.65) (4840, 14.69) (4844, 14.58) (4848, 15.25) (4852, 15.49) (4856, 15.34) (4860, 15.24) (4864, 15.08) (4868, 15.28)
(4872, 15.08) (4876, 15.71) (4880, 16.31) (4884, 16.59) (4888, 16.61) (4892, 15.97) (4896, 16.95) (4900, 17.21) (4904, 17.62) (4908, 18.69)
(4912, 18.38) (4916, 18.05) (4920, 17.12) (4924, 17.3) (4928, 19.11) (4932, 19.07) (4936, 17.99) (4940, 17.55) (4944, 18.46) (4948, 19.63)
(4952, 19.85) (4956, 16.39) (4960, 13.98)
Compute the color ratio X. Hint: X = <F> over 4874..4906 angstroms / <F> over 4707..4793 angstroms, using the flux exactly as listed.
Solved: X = 1.12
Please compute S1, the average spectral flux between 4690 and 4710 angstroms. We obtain 16.5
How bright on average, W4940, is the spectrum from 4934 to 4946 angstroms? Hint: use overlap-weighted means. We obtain 18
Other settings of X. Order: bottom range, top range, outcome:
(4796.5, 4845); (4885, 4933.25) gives 1.20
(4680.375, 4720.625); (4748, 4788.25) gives 0.80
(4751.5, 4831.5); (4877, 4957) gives 1.28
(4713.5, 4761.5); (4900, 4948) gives 1.12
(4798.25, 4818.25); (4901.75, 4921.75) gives 1.20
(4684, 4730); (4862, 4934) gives 1.02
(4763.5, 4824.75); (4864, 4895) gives 1.17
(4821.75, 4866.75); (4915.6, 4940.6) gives 1.22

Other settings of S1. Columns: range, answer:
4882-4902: 16.7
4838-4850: 14.8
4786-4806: 14.3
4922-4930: 18.2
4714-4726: 16.7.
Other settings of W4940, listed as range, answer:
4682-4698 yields 16.6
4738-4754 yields 16.1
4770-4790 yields 11.9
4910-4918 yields 18.2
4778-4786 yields 11.6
